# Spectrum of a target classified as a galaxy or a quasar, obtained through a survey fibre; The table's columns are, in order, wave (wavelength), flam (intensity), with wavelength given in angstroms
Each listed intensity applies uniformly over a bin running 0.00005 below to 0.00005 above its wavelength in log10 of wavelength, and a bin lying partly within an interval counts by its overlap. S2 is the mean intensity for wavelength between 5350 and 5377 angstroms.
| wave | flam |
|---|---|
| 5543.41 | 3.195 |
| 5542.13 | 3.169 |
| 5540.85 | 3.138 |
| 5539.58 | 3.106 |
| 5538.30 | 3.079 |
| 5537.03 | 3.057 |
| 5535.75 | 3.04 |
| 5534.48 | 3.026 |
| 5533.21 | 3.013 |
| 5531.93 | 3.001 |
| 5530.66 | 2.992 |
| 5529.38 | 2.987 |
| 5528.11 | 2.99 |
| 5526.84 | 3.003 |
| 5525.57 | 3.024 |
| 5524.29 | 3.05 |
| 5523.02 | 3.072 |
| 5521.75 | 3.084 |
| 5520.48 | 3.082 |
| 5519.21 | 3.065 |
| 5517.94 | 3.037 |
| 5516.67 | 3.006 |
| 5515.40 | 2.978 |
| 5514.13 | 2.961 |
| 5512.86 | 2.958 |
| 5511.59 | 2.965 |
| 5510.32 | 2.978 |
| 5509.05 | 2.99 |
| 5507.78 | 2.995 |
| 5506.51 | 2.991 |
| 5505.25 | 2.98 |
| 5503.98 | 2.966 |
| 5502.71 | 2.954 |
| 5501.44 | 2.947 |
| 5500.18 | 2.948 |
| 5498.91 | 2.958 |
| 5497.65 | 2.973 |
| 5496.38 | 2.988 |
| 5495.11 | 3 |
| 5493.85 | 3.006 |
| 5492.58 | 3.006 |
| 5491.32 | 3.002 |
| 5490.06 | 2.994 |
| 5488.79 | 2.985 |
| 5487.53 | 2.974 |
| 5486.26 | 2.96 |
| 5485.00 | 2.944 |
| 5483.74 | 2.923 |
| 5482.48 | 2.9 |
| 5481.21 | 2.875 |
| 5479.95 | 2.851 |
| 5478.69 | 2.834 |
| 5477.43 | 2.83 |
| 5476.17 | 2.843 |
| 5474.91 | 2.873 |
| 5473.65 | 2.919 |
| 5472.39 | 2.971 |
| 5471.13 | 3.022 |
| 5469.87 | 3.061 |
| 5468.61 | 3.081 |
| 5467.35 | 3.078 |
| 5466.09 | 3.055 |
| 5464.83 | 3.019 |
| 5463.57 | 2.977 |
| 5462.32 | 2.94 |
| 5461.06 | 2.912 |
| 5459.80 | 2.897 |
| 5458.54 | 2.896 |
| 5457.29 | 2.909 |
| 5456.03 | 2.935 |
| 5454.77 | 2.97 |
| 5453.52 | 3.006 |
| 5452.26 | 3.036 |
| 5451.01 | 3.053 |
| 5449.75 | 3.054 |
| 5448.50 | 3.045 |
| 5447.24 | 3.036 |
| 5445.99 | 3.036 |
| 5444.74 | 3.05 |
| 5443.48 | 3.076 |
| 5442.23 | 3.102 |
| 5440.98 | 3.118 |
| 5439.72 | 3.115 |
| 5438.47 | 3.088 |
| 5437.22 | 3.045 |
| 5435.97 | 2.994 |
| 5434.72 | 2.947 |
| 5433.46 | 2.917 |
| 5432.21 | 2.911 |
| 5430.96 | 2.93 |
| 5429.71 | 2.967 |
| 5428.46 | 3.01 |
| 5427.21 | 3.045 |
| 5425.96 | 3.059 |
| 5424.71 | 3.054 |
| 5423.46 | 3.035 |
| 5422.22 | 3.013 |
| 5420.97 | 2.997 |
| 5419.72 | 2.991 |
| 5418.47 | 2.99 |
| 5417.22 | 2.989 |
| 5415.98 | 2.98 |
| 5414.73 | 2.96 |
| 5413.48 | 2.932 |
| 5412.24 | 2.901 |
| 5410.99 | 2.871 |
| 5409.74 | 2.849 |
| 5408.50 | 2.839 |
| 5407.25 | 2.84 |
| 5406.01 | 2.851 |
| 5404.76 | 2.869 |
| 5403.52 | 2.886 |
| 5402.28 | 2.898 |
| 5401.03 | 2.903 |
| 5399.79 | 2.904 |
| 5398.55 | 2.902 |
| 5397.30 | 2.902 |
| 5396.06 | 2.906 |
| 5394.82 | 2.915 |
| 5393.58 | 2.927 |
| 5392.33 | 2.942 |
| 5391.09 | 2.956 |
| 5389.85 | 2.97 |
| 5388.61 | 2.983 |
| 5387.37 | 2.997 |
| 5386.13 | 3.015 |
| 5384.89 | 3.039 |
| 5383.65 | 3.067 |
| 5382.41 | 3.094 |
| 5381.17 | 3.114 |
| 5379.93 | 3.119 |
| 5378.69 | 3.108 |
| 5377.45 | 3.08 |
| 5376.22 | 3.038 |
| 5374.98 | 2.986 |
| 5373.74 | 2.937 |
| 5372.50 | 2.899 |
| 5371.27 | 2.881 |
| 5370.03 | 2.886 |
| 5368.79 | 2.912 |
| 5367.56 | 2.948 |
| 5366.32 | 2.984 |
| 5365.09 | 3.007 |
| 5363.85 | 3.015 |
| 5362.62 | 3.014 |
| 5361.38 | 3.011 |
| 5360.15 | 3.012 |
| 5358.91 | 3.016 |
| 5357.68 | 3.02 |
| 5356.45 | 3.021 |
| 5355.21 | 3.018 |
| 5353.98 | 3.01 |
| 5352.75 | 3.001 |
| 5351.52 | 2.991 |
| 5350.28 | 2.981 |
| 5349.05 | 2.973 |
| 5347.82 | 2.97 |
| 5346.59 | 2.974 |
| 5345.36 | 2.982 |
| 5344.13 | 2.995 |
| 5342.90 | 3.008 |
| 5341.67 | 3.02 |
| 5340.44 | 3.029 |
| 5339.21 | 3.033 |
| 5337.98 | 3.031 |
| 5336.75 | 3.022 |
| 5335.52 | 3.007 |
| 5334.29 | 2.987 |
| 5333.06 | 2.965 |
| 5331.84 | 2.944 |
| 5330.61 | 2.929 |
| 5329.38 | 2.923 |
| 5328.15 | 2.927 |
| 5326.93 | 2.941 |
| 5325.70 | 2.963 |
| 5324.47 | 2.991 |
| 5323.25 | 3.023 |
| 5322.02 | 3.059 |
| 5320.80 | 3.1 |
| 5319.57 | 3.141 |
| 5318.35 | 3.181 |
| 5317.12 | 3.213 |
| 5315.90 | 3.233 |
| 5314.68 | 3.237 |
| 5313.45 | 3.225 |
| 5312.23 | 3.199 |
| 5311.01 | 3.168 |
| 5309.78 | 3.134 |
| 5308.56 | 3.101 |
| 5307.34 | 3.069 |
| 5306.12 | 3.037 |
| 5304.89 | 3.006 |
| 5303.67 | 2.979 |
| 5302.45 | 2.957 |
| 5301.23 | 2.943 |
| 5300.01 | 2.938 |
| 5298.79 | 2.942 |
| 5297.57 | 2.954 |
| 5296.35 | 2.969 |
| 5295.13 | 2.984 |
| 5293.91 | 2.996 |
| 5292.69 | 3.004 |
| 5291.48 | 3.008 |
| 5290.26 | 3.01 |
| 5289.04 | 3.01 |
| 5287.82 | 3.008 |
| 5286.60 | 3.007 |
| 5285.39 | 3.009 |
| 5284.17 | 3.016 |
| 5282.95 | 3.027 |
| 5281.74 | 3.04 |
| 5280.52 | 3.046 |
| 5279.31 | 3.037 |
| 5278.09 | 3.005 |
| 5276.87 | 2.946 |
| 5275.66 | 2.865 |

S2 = 2.98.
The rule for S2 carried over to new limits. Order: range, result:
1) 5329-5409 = 2.98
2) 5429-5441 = 3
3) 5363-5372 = 2.95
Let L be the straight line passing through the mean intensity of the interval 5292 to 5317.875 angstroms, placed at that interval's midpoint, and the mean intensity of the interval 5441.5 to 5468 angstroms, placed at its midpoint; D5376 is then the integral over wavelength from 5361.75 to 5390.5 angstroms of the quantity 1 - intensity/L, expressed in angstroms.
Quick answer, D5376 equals 0.29 angstroms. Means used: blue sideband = 3.06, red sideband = 3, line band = 3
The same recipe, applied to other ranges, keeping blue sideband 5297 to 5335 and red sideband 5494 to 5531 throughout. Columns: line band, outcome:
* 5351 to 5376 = 0.45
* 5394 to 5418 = 0.97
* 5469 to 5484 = 0.48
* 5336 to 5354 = 0.22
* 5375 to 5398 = 0.15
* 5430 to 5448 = -0.06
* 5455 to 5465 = 0.26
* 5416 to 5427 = 0.02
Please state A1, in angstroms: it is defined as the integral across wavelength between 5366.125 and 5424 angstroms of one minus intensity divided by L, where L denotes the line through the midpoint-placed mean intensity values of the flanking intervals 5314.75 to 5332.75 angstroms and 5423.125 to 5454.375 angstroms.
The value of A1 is 1.5 angstroms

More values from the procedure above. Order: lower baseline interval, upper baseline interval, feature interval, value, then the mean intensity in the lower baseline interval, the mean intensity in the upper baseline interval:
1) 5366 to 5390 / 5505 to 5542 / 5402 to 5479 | 0.96 angstroms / 3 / 3.03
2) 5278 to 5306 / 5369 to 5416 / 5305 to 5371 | -1.20 angstroms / 3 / 2.95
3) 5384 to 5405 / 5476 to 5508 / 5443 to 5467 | -0.41 angstroms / 2.94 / 2.95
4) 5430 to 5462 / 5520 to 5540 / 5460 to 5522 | 1.01 angstroms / 3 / 3.04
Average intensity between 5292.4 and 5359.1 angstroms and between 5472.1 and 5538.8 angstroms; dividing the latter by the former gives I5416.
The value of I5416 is 1.0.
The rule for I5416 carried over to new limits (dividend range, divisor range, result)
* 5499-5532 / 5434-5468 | 1.00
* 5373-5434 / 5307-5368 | 0.98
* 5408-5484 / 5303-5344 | 0.98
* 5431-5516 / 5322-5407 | 1.00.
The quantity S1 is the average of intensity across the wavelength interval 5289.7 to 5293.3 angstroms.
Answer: 3.01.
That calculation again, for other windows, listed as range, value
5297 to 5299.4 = 2.95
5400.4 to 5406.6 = 2.88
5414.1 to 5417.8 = 2.98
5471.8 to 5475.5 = 2.92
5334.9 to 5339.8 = 3.02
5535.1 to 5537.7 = 3.05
